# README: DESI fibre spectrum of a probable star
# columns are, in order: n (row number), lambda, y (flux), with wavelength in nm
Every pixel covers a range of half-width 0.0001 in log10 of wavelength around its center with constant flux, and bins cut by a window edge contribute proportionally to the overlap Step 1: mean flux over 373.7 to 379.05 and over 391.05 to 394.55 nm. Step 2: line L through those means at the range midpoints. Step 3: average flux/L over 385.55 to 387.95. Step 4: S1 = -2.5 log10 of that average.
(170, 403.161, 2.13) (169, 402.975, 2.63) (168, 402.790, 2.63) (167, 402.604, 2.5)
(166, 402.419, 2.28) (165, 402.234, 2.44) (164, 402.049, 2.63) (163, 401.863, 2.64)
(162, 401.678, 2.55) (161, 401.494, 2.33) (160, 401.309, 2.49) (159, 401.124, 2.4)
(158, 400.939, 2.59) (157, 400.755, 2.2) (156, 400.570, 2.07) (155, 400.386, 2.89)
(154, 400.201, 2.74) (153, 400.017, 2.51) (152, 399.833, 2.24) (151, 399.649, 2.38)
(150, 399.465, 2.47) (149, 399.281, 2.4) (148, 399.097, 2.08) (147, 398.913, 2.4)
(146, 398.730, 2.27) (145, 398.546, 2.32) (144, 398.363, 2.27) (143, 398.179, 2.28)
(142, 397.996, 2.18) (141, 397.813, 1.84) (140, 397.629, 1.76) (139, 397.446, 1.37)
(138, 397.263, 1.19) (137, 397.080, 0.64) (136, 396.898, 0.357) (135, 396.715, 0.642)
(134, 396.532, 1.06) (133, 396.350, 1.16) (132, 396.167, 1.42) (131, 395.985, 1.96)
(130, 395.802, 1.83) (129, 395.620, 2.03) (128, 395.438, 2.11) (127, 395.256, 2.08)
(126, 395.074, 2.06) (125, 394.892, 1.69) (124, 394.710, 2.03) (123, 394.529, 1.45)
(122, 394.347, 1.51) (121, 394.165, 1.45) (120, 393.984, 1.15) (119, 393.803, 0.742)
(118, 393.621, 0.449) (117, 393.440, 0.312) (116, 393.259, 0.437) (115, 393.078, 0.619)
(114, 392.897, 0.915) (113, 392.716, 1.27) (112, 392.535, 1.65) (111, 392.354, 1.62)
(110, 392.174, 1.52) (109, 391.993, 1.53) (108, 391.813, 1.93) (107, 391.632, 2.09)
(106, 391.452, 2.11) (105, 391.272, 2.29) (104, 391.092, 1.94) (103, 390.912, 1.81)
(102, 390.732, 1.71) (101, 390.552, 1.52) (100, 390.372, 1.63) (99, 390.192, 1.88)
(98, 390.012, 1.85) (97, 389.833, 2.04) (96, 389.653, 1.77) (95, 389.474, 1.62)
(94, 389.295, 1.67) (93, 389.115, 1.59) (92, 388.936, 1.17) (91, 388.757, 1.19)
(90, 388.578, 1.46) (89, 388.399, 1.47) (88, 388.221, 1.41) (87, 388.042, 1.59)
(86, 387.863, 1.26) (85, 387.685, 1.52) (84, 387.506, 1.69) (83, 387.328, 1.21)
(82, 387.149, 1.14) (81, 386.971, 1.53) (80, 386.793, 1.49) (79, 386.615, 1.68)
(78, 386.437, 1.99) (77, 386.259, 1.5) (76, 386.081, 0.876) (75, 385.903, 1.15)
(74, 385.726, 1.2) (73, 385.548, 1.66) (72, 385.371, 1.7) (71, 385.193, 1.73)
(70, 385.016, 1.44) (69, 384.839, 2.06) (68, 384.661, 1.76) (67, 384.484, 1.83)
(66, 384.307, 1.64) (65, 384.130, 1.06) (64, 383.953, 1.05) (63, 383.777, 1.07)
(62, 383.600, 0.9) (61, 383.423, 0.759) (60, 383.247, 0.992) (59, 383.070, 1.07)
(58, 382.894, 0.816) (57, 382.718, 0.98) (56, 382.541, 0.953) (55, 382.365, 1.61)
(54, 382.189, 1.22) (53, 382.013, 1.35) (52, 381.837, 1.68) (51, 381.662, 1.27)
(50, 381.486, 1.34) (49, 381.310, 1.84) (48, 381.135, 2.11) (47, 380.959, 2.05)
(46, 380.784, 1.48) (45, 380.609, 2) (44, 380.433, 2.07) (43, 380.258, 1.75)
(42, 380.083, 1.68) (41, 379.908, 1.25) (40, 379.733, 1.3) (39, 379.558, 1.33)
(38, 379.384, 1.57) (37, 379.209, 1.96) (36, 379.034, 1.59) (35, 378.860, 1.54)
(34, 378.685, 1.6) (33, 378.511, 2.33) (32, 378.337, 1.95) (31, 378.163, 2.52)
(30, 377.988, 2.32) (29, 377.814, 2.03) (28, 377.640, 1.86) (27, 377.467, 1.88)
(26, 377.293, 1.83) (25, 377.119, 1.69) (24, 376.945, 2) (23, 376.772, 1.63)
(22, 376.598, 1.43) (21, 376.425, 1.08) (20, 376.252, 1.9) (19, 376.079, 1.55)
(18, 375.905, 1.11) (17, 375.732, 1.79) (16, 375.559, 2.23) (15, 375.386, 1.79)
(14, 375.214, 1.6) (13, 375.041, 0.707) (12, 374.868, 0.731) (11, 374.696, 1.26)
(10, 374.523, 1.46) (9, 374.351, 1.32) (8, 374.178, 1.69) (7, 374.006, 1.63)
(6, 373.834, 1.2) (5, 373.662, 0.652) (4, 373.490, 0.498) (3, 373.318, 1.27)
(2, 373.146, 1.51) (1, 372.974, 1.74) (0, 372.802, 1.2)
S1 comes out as 0.03 mag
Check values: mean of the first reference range 1.65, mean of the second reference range 1.34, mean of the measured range 1.41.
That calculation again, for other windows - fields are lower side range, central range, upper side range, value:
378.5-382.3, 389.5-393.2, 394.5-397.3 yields -0.09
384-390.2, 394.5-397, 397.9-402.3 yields 0.32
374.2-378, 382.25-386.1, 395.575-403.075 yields 0.33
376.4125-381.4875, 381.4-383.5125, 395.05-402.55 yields 0.49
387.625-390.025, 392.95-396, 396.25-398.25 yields -0.01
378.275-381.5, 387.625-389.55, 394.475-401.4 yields 0.26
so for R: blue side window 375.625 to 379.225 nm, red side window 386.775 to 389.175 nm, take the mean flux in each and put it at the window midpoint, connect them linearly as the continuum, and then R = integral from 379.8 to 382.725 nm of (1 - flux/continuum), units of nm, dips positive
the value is 0.13 nm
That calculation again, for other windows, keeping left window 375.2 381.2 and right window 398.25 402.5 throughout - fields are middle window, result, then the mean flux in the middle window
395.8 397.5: 0.87 nm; 1.12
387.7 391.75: 0.82 nm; 1.68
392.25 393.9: 0.98 nm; 0.897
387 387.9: 0.29 nm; 1.38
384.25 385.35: 0.12 nm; 1.74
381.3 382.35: 0.25 nm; 1.43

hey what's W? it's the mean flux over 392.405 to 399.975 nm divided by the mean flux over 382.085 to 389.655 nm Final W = 1.15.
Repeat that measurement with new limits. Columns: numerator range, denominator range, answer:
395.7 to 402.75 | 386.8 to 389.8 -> 1.40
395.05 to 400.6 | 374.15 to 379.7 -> 1.14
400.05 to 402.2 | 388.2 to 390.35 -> 1.56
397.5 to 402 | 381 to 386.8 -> 1.68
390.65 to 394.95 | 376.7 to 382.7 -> 0.83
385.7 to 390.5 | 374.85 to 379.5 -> 0.87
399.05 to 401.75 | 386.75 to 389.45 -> 1.70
